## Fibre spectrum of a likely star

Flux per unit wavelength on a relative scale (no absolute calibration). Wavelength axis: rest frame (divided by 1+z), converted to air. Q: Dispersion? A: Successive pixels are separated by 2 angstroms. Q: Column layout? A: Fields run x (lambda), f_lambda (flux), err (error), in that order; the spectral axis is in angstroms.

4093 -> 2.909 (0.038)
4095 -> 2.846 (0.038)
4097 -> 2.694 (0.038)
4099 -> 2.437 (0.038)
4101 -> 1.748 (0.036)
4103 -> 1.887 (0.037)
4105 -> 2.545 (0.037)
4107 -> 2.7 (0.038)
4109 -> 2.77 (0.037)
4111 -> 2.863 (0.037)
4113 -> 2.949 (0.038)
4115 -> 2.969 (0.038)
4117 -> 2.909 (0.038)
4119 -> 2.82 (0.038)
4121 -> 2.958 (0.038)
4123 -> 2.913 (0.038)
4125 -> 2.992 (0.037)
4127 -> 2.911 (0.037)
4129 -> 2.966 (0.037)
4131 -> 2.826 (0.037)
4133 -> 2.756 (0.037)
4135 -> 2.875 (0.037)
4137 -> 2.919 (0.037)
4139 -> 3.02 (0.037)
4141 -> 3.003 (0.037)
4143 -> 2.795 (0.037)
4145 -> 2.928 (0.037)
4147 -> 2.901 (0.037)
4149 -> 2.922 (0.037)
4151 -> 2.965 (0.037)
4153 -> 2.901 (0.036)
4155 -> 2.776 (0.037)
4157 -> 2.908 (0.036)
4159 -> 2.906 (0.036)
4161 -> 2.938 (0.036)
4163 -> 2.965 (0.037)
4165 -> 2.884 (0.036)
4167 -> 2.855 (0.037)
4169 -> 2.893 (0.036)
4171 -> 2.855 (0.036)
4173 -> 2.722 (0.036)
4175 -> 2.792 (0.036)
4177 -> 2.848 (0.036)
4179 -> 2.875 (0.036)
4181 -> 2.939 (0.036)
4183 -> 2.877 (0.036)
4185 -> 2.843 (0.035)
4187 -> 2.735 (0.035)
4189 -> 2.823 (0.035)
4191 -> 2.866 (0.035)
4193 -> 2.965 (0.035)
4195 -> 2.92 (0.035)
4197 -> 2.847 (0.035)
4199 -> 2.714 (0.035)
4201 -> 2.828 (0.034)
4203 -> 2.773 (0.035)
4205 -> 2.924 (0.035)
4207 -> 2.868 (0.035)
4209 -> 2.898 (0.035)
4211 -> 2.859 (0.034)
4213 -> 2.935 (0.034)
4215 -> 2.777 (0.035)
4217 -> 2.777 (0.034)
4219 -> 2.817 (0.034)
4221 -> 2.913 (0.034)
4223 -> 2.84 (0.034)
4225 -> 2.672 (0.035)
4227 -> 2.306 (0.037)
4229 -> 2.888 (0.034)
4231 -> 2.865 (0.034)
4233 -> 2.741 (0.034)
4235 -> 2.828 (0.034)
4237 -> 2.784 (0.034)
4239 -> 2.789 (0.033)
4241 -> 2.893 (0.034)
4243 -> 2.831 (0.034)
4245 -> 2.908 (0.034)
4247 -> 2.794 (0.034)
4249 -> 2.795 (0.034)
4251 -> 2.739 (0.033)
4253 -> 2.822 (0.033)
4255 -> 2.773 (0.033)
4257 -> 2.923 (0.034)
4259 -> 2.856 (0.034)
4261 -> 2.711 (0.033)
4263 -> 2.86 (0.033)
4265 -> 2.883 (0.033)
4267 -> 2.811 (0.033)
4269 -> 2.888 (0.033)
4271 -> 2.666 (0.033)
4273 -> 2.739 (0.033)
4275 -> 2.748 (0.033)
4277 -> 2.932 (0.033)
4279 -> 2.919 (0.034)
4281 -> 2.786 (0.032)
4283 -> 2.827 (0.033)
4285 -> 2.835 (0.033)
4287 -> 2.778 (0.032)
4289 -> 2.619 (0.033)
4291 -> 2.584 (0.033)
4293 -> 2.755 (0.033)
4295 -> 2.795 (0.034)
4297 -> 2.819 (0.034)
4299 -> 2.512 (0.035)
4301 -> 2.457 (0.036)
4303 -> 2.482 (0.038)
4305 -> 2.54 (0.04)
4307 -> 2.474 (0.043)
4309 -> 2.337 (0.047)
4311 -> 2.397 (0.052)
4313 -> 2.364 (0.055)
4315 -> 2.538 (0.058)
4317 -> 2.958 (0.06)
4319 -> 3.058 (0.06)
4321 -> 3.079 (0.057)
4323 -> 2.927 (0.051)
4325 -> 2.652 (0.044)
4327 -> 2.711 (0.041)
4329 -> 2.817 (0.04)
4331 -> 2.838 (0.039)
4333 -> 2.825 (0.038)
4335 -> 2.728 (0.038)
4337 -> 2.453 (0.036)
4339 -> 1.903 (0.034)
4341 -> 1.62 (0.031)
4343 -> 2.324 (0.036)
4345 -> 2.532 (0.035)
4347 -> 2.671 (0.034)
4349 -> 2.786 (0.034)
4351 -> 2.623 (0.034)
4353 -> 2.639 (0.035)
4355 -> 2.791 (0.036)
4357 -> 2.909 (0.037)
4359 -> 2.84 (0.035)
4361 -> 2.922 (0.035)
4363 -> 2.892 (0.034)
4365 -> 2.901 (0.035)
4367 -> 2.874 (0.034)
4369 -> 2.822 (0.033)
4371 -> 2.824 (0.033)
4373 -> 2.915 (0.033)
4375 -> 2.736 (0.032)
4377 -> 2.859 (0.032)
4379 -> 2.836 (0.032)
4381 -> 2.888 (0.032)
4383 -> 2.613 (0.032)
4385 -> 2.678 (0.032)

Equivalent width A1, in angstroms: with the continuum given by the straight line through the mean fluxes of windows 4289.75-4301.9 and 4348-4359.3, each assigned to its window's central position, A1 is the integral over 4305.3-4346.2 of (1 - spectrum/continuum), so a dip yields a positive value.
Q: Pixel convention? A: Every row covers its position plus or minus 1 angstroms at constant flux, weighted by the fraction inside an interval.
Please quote 2.0 angstroms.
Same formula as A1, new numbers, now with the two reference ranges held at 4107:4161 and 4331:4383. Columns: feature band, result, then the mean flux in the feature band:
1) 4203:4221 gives -0.2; 2.86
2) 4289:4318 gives 1.7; 2.57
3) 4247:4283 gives -0.5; 2.81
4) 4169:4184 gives 0.1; 2.85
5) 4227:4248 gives -0.1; 2.81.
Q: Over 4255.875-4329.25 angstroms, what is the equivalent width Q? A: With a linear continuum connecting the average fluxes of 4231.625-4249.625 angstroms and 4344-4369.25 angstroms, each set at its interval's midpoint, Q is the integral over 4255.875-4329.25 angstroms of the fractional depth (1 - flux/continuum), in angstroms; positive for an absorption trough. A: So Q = 1.9 angstroms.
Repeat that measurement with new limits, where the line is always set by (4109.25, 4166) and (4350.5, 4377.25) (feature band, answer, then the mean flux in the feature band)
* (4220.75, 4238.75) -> 0.75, 2.75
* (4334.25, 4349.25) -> 2.56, 2.35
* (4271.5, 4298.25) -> 0.75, 2.78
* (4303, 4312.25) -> 1.32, 2.44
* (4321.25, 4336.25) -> 0.24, 2.79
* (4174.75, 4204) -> 0.45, 2.84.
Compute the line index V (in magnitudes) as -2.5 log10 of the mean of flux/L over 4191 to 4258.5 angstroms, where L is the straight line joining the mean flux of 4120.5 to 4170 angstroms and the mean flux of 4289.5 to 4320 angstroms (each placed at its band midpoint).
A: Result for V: -0.025 mag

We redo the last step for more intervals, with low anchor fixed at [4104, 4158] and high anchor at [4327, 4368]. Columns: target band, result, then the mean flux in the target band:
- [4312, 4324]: -0.06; 2.82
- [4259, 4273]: -0.03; 2.8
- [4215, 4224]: -0.02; 2.83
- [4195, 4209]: -0.01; 2.84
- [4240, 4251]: -0.03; 2.83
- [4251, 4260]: -0.03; 2.83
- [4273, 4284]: -0.04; 2.83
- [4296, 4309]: 0.07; 2.53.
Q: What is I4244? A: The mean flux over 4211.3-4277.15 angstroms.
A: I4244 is 2.8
